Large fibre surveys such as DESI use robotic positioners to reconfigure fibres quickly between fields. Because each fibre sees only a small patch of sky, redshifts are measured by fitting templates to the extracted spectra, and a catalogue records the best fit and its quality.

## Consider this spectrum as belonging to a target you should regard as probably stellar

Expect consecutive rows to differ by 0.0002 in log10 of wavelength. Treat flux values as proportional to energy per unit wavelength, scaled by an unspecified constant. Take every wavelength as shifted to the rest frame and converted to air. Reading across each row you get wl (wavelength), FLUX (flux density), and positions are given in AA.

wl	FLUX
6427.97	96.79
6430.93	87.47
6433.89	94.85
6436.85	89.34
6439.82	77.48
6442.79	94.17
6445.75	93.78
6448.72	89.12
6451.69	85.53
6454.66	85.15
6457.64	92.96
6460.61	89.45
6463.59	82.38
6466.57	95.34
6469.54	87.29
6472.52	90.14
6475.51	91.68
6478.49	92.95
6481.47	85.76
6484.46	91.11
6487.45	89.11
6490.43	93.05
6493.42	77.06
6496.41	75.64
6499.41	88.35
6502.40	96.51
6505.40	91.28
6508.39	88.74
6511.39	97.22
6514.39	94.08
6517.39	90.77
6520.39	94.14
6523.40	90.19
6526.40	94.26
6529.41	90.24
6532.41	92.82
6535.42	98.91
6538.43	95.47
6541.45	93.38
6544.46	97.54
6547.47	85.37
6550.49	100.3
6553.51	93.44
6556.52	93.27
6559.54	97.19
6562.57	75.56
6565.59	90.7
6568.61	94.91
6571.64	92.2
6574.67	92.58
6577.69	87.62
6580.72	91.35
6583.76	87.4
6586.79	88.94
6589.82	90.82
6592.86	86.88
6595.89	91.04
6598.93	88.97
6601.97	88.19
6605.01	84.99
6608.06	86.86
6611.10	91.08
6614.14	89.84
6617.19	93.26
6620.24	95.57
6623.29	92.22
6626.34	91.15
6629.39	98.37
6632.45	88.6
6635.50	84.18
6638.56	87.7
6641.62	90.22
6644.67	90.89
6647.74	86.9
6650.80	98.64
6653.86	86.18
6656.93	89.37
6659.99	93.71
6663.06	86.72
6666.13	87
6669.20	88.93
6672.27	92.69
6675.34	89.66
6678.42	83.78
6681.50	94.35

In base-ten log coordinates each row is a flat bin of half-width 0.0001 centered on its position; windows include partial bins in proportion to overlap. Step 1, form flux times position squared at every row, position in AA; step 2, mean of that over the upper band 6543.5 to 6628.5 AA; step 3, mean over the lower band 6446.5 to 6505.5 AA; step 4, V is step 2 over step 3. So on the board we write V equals 1.1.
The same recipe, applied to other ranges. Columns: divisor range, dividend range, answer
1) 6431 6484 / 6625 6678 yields 1.07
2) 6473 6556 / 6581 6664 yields 1.02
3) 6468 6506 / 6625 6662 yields 1.07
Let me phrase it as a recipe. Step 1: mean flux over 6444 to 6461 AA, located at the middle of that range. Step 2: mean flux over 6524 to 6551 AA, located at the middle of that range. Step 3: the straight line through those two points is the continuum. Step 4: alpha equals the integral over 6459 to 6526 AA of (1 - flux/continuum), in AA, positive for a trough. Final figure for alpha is 1.3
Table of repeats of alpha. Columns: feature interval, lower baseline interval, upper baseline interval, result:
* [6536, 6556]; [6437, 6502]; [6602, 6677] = -1.2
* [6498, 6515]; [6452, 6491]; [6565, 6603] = -0.6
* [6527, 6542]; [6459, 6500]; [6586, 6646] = -0.9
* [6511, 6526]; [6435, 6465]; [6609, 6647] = -0.7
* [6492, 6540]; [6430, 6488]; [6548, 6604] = -0.6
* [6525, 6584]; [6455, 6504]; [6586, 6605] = -2.4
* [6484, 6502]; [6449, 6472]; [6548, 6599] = 0.6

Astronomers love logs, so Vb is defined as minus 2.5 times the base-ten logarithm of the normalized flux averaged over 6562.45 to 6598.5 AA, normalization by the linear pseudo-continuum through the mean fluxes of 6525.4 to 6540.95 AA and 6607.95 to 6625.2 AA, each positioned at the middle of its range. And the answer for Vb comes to 0.04 mag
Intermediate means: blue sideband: 94.3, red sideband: 91.9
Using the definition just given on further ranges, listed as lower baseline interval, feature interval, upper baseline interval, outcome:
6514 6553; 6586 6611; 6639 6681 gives 0.04 mag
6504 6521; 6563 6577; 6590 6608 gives -0.02 mag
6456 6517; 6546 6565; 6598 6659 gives -0.01 mag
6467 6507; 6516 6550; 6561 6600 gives -0.05 mag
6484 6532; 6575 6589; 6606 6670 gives 0.01 mag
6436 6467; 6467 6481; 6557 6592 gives -0.02 mag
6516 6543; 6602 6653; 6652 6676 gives 0.00 mag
